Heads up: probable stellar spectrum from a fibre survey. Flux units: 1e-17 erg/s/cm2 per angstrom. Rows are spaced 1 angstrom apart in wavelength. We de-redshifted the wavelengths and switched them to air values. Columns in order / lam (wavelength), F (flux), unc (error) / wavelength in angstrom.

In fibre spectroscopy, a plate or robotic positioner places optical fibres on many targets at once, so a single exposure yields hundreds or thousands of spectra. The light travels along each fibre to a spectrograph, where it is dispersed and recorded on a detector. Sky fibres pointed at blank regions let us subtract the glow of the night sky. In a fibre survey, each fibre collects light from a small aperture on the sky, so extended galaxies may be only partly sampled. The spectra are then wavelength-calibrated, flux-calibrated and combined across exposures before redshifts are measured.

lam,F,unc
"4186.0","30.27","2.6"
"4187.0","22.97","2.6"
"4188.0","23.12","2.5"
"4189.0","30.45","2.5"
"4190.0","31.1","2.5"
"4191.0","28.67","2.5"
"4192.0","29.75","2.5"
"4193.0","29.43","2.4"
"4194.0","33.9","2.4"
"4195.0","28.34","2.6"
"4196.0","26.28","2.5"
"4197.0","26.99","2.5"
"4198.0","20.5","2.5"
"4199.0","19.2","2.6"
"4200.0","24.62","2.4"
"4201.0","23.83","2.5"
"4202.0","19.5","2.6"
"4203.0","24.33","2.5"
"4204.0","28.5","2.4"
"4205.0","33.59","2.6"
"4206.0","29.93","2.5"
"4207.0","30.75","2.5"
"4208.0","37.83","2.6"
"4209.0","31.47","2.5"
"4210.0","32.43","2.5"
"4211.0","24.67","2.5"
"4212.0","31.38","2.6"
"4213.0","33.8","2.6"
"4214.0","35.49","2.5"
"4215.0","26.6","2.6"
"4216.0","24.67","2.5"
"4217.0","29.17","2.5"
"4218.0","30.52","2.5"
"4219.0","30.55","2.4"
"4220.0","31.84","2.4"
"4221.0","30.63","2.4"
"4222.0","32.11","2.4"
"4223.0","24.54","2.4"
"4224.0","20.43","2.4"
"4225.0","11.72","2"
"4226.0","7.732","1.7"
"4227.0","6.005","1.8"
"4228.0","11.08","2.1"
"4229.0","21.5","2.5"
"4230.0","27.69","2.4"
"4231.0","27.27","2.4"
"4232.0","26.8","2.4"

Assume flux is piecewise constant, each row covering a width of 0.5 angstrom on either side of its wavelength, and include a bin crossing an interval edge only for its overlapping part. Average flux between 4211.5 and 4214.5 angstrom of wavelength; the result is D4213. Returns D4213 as 33.6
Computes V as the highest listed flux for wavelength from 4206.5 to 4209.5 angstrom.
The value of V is 37.83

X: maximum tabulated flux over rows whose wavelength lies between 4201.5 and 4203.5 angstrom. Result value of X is 24.33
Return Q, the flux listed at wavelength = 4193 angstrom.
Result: 29.43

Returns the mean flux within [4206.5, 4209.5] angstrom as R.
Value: 33.4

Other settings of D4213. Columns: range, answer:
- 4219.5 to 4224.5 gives 27.9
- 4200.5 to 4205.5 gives 25.9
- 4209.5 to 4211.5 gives 28.6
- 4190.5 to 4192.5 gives 29.2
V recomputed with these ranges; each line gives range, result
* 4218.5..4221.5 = 31.84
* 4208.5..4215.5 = 35.49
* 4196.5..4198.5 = 26.99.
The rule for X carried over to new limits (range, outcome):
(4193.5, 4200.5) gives 33.9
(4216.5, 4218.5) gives 30.52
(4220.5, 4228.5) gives 32.11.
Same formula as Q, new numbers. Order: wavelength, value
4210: 32.43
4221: 30.63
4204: 28.5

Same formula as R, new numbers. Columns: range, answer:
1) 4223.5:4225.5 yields 16.1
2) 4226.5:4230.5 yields 16.6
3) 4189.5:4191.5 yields 29.9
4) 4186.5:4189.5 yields 25.5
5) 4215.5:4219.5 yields 28.7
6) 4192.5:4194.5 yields 31.7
